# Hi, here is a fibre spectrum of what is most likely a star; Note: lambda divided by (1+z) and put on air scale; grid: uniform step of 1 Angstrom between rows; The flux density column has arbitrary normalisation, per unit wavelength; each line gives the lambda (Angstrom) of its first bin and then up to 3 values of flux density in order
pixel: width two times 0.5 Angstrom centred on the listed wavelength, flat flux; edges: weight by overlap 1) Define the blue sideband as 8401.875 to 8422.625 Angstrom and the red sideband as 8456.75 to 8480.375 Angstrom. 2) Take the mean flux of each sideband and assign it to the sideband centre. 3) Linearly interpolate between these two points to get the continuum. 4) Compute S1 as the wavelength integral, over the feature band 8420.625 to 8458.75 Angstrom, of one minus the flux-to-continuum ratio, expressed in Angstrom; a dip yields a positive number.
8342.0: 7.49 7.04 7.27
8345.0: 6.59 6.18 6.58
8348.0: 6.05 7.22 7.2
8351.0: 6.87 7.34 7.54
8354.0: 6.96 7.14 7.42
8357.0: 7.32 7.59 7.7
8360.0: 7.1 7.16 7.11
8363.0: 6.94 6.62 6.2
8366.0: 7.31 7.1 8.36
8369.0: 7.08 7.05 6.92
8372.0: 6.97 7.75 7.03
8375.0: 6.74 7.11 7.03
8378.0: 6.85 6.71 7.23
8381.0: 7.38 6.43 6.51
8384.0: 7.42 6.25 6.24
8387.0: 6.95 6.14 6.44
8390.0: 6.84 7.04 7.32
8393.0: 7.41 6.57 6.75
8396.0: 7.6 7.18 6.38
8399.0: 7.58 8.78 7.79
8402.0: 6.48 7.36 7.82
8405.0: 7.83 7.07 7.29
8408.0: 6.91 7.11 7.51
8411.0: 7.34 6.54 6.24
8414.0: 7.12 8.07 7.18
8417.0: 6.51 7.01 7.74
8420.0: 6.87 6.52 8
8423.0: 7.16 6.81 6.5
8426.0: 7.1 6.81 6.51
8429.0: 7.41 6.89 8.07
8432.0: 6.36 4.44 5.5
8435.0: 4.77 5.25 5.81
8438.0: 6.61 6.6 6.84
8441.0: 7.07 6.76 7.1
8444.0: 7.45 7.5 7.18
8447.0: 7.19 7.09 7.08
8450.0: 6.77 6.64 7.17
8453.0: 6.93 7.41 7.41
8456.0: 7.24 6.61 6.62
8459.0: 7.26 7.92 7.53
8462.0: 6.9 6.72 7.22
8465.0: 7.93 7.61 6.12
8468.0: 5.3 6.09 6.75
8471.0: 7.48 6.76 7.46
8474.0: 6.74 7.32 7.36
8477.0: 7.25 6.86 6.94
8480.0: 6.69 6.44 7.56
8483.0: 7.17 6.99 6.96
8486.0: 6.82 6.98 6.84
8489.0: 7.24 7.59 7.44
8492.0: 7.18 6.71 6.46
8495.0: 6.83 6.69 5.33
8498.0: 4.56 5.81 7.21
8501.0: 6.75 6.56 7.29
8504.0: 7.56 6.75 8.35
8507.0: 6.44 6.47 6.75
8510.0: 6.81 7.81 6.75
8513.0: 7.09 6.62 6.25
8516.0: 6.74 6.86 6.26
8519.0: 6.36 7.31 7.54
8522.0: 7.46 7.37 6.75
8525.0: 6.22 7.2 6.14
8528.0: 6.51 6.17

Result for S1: 1.7 Angstrom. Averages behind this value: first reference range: 7.18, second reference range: 6.98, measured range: 6.77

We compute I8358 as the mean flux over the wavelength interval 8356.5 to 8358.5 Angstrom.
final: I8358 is 7.46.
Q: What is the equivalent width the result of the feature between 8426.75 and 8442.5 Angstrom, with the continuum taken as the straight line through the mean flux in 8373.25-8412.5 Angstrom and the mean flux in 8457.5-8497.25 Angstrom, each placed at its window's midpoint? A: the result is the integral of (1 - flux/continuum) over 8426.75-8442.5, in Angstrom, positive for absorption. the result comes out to 1.5 Angstrom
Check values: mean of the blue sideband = 7.05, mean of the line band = 6.35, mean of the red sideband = 6.96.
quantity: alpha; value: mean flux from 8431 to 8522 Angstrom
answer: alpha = 6.83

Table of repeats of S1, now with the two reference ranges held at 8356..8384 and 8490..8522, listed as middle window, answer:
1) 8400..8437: 0.48 Angstrom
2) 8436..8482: -0.45 Angstrom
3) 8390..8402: -0.37 Angstrom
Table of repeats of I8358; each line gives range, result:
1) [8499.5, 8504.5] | 7.07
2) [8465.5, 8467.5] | 6.87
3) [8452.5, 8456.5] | 7.25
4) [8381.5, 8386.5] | 6.57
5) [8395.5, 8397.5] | 7.39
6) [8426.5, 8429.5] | 6.91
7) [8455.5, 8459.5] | 6.93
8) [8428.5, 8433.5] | 6.63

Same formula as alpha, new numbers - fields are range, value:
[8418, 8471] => 6.84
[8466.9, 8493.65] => 6.94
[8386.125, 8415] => 7.13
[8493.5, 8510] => 6.62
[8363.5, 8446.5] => 6.94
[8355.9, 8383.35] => 7.1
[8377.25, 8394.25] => 6.81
